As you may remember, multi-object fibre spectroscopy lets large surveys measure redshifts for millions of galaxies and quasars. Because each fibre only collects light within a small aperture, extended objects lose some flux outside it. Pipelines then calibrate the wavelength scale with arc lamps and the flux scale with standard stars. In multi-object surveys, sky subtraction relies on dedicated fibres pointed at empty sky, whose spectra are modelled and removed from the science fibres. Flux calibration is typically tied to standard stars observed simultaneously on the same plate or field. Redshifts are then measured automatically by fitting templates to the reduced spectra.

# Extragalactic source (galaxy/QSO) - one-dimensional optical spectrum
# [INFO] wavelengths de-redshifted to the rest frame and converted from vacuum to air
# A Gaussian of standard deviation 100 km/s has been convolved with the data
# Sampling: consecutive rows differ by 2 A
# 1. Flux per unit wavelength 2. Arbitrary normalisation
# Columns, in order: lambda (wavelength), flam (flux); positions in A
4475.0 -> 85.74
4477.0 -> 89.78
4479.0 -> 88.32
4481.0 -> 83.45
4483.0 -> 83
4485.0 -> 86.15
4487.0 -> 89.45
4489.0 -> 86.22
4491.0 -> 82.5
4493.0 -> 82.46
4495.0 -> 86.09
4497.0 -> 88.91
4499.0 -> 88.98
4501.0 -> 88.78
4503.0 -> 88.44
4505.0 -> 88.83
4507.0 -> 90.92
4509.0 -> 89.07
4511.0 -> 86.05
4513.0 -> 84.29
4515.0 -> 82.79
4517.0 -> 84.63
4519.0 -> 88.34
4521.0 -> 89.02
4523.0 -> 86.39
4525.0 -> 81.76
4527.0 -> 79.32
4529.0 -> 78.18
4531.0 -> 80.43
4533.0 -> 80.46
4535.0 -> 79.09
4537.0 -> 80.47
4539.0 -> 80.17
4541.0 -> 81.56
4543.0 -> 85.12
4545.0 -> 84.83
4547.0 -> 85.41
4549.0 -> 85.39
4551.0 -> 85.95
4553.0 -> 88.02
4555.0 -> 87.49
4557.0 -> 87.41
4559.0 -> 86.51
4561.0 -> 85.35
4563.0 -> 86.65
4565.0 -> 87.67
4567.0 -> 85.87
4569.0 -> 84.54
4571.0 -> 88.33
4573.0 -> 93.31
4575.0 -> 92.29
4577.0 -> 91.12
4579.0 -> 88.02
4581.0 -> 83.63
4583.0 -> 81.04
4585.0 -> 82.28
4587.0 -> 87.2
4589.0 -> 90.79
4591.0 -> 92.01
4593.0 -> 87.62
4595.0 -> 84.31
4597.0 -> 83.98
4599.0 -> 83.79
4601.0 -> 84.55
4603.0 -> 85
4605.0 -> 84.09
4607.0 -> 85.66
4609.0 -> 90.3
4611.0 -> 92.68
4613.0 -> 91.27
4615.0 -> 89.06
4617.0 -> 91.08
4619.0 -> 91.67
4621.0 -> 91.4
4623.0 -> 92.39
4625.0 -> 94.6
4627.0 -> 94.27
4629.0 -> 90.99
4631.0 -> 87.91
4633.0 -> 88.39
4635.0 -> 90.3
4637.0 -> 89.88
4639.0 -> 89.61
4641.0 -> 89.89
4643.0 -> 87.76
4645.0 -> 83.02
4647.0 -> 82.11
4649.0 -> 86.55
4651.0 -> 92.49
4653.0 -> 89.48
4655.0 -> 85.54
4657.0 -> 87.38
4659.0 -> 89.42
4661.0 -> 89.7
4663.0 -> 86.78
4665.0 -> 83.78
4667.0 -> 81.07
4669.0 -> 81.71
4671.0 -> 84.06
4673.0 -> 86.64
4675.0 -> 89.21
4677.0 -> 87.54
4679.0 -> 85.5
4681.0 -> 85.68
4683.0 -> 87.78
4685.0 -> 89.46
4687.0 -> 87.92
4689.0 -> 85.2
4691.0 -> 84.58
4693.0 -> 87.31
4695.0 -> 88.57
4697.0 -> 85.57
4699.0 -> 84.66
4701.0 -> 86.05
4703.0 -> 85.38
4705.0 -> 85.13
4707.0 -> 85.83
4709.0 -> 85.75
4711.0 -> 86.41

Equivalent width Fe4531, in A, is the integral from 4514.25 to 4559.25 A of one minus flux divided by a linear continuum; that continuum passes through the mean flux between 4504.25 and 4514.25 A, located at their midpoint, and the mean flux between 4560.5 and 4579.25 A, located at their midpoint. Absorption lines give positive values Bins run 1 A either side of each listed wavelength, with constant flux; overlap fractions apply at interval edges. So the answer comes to 2.1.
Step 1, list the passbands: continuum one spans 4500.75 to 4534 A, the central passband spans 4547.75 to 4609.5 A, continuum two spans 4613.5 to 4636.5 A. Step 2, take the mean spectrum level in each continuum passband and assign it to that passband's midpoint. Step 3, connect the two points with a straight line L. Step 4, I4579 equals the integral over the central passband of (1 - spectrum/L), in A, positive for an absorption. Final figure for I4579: 1.2 A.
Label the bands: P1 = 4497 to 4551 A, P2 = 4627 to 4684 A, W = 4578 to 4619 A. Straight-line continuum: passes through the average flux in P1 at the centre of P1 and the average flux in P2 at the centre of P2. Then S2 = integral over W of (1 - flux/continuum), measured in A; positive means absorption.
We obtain -0.42 A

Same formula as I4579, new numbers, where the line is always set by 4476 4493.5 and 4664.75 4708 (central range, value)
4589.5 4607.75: 0.0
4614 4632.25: -1.2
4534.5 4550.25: 0.5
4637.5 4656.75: -0.4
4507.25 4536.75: 0.7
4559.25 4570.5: 0.0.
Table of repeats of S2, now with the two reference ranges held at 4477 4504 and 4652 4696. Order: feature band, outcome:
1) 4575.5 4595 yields -0.1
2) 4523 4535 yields 0.8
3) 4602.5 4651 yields -1.5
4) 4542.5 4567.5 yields 0.1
